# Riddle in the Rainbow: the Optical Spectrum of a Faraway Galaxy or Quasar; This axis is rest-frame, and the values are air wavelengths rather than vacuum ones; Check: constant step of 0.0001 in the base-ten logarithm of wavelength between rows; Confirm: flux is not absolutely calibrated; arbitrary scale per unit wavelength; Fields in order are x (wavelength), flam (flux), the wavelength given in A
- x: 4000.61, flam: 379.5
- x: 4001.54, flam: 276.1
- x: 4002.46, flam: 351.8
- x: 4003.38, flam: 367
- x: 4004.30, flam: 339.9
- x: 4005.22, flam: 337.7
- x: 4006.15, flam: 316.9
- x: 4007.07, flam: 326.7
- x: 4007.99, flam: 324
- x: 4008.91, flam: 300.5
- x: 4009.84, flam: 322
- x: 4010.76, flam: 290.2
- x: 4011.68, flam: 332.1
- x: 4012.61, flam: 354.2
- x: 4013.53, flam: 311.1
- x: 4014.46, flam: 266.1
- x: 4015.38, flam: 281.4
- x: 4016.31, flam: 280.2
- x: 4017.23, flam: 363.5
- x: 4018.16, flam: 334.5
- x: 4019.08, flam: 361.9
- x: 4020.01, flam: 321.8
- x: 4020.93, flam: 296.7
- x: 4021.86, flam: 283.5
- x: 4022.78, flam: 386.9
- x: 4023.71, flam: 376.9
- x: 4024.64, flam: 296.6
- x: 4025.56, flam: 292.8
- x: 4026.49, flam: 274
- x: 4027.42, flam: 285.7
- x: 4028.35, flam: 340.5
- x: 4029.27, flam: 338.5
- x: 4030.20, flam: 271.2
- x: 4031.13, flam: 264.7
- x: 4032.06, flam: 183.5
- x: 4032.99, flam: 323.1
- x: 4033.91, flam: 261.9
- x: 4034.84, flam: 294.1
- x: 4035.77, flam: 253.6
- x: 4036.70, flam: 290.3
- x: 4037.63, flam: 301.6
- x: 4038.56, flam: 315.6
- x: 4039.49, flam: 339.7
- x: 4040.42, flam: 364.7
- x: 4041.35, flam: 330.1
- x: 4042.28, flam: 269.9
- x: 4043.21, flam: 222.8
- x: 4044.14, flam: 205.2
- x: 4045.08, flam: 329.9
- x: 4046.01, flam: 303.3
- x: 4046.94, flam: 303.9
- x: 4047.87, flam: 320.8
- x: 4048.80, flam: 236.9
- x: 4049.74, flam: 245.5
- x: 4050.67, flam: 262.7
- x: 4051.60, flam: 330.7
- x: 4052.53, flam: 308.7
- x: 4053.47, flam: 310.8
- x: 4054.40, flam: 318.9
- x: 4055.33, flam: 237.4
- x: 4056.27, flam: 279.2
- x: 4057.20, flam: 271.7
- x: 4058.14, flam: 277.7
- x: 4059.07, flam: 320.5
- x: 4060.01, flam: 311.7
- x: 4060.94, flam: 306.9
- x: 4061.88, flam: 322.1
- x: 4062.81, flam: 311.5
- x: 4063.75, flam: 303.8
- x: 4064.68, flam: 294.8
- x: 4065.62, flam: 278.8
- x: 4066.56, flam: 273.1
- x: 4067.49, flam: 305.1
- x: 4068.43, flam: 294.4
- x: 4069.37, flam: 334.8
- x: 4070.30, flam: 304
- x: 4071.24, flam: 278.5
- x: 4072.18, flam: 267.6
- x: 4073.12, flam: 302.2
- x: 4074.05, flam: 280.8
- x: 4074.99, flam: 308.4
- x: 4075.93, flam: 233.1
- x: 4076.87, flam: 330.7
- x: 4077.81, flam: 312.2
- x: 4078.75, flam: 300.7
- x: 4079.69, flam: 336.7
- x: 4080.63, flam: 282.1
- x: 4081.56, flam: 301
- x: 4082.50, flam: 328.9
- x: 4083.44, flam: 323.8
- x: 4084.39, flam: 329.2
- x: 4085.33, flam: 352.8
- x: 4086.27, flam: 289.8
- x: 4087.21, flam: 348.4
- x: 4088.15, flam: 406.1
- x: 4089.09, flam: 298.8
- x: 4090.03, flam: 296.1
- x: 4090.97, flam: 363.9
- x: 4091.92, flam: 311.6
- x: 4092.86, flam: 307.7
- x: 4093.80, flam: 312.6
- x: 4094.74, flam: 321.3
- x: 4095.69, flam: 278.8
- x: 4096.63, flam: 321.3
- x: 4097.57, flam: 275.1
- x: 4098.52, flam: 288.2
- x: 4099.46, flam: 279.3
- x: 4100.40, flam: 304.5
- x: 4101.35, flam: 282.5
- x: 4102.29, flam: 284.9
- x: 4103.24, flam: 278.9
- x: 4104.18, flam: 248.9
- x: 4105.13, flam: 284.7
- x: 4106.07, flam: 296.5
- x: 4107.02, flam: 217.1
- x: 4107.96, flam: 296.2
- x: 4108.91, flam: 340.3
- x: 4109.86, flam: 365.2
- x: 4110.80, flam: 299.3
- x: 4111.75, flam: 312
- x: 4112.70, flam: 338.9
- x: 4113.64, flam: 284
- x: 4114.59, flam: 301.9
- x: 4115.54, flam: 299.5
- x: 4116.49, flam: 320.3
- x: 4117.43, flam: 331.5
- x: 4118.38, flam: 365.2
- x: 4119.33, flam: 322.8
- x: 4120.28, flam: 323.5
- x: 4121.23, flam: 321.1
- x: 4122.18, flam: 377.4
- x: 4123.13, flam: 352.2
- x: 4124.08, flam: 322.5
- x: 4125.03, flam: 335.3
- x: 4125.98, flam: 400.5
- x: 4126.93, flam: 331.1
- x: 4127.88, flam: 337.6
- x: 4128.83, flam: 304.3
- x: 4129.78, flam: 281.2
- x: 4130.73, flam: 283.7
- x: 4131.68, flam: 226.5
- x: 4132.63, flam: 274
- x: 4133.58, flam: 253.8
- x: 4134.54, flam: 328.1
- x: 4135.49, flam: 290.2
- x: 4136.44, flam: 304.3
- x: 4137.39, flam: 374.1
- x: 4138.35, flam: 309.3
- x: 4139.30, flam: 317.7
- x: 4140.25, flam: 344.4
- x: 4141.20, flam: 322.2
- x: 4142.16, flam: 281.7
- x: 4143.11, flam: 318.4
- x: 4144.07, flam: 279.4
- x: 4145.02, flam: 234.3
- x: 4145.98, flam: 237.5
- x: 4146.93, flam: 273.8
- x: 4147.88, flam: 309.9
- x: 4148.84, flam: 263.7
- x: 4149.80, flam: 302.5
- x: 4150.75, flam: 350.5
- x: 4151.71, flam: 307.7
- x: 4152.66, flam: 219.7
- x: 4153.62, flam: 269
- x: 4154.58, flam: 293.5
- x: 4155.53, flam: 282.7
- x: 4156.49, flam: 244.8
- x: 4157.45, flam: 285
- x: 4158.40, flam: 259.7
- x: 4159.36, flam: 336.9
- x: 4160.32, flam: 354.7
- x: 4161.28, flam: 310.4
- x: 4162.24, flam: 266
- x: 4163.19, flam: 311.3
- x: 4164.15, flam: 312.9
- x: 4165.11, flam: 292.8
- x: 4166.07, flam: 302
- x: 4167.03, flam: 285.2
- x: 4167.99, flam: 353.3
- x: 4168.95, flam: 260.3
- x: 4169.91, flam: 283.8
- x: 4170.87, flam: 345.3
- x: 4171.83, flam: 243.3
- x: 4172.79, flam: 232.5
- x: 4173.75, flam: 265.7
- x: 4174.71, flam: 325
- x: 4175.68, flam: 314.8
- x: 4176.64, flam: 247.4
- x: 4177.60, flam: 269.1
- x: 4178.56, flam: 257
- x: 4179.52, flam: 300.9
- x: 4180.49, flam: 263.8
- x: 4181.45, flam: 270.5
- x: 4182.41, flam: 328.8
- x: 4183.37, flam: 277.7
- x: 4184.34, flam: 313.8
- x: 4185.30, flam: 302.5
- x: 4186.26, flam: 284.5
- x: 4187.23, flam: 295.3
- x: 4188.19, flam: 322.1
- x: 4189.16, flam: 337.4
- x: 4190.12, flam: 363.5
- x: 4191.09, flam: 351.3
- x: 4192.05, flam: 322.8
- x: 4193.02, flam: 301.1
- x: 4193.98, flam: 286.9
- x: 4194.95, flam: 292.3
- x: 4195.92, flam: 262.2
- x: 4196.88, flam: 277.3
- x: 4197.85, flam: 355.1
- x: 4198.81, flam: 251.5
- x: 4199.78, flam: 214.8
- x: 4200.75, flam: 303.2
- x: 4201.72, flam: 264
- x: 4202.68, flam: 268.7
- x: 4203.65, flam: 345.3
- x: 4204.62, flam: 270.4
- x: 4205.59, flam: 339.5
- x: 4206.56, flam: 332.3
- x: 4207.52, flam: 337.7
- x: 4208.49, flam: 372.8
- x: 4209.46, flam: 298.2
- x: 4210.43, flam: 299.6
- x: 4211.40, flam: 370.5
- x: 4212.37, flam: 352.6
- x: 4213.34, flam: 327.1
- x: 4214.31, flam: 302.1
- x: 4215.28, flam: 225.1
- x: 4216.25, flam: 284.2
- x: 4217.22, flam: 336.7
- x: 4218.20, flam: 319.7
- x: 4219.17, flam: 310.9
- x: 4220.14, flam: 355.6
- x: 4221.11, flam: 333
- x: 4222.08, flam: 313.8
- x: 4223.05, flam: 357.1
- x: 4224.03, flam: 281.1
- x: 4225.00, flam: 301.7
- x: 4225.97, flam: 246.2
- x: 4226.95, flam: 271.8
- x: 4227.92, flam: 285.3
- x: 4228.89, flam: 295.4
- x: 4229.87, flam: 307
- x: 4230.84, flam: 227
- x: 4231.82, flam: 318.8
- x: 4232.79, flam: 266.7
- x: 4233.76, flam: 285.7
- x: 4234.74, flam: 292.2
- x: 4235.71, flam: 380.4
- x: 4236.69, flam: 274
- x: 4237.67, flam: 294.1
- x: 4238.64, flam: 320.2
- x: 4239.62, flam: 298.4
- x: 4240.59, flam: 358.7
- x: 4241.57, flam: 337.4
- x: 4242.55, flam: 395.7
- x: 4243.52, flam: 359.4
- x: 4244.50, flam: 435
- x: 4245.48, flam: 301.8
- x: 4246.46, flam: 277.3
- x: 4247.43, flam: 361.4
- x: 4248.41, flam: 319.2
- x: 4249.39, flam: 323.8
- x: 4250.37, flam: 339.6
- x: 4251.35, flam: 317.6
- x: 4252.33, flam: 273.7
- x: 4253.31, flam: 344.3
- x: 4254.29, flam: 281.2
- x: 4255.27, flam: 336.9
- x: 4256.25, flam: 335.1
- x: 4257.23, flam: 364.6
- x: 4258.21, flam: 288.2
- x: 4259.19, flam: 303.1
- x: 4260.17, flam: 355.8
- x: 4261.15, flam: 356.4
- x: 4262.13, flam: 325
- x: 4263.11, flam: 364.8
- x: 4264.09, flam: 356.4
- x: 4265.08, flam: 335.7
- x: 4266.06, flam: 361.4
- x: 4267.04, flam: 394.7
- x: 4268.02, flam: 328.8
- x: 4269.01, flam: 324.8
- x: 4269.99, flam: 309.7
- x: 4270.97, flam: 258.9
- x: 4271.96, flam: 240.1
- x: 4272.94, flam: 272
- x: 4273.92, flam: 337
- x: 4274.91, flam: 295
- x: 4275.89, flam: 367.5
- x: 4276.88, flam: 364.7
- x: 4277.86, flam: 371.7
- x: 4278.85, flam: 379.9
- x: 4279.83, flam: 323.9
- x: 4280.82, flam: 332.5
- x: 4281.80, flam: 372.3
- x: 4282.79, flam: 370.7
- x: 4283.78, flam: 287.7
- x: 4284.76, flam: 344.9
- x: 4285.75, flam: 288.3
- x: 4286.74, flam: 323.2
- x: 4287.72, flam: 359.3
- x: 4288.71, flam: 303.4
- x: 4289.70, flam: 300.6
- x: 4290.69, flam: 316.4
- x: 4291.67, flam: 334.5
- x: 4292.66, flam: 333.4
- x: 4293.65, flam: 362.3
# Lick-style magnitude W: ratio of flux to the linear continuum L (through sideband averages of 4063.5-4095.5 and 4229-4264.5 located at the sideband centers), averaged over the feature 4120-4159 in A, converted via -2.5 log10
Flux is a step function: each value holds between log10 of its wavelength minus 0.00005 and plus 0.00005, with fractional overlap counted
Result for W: 0.05 mag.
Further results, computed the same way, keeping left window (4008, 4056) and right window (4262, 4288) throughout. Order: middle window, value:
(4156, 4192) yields 0.08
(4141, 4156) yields 0.12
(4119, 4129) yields -0.09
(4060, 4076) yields 0.03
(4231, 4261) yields 0.02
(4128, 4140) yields 0.06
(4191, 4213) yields 0.06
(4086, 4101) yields -0.02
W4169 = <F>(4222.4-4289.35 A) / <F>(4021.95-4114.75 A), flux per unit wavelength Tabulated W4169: 1.08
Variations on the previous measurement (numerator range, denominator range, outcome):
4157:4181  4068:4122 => 0.95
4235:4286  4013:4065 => 1.11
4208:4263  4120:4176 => 1.06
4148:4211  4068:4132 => 0.96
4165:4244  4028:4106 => 1.02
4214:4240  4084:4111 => 0.98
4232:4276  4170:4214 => 1.08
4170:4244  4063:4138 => 0.99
